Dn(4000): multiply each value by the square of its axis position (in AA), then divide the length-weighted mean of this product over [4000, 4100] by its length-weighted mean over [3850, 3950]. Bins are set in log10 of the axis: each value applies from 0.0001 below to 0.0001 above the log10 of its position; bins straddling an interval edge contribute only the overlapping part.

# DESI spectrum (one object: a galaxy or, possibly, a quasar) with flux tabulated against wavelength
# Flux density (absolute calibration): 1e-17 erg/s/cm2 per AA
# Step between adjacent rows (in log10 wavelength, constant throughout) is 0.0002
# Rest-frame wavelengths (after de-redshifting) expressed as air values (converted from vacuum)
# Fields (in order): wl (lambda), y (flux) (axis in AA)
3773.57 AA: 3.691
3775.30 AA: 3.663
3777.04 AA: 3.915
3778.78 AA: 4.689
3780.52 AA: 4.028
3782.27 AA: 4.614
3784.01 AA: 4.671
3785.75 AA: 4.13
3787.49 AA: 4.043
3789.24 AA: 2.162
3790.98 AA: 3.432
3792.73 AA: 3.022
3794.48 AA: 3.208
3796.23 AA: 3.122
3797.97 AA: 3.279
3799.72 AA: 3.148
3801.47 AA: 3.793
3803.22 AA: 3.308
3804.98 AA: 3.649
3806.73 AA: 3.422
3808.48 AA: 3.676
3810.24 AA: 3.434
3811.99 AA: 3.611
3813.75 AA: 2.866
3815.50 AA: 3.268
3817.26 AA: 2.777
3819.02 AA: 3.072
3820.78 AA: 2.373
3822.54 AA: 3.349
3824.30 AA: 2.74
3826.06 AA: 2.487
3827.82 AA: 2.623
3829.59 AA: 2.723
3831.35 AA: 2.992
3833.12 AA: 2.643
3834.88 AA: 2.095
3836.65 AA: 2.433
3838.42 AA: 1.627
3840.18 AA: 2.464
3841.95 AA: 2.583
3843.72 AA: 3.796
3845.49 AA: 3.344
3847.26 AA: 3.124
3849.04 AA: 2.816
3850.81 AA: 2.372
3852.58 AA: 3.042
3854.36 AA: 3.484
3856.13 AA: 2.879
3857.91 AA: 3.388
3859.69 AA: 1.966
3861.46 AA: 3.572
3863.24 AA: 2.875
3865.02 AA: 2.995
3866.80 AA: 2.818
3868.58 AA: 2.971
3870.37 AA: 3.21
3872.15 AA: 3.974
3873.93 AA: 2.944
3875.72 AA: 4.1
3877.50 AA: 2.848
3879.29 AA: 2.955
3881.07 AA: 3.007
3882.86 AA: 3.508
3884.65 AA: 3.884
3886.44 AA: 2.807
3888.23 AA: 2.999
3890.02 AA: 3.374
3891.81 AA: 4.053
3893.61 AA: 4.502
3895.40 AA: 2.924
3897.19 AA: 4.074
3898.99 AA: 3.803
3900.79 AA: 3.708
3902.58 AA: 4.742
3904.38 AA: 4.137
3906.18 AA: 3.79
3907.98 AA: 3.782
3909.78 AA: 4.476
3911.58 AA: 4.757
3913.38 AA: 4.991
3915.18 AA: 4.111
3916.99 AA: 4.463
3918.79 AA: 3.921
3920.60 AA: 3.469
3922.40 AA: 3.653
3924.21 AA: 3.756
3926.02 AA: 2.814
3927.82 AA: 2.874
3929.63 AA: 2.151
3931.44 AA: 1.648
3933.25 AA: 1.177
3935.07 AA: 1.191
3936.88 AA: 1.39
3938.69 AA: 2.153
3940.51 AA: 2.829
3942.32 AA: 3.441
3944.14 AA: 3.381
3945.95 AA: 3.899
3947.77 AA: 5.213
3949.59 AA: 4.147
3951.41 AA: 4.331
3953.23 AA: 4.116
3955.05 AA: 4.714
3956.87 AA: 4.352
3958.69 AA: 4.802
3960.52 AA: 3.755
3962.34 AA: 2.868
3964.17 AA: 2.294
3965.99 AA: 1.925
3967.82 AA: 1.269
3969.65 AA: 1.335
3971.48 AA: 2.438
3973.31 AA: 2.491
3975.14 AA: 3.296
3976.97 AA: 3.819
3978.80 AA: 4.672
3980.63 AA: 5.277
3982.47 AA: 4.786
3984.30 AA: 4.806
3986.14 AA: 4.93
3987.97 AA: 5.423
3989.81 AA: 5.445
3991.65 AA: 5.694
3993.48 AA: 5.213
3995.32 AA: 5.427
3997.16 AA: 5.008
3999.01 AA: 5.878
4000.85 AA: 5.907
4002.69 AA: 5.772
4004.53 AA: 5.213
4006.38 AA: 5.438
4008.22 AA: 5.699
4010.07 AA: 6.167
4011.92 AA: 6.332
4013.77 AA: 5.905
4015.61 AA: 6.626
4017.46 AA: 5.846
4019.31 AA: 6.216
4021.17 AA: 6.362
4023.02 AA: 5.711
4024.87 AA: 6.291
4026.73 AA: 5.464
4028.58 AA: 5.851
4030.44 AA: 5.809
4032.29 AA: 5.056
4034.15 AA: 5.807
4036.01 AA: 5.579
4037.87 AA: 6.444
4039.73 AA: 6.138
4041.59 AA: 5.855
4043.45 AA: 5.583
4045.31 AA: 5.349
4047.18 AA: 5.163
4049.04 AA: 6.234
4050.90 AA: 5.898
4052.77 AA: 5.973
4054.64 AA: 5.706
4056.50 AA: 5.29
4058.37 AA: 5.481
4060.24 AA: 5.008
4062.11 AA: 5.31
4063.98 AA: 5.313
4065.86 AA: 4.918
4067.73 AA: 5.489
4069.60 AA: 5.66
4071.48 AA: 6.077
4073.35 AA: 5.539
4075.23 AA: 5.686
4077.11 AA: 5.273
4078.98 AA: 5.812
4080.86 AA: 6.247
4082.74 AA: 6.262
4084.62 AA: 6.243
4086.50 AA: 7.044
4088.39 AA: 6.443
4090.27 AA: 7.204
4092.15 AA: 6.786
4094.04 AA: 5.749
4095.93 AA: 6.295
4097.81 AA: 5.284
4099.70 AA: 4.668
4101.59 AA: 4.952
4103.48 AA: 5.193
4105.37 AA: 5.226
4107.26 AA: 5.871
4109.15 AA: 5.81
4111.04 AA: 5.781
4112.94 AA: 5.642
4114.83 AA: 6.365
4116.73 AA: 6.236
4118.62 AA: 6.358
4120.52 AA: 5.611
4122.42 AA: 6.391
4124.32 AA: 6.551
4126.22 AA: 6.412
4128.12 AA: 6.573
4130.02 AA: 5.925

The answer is 1.88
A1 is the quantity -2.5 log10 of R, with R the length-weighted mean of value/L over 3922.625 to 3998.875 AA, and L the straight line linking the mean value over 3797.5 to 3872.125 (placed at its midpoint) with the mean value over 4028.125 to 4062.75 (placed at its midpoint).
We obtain 0.27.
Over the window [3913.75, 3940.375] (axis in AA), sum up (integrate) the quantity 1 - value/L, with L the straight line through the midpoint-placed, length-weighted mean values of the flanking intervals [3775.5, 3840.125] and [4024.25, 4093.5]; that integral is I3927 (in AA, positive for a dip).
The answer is 9.7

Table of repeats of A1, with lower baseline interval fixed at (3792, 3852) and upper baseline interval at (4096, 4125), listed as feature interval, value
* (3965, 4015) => -0.01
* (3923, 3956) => 0.32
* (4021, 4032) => -0.18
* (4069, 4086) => -0.09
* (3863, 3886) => 0.08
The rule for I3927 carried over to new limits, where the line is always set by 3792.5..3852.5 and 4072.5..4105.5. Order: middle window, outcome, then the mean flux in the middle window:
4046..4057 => -0.5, 5.72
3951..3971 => 5.7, 3.2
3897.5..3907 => -0.5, 4.04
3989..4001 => -1.5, 5.49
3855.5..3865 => 1.3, 2.94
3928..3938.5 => 6.4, 1.65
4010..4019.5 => -2.0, 6.18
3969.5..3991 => 2.5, 4.18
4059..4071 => 0.7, 5.32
